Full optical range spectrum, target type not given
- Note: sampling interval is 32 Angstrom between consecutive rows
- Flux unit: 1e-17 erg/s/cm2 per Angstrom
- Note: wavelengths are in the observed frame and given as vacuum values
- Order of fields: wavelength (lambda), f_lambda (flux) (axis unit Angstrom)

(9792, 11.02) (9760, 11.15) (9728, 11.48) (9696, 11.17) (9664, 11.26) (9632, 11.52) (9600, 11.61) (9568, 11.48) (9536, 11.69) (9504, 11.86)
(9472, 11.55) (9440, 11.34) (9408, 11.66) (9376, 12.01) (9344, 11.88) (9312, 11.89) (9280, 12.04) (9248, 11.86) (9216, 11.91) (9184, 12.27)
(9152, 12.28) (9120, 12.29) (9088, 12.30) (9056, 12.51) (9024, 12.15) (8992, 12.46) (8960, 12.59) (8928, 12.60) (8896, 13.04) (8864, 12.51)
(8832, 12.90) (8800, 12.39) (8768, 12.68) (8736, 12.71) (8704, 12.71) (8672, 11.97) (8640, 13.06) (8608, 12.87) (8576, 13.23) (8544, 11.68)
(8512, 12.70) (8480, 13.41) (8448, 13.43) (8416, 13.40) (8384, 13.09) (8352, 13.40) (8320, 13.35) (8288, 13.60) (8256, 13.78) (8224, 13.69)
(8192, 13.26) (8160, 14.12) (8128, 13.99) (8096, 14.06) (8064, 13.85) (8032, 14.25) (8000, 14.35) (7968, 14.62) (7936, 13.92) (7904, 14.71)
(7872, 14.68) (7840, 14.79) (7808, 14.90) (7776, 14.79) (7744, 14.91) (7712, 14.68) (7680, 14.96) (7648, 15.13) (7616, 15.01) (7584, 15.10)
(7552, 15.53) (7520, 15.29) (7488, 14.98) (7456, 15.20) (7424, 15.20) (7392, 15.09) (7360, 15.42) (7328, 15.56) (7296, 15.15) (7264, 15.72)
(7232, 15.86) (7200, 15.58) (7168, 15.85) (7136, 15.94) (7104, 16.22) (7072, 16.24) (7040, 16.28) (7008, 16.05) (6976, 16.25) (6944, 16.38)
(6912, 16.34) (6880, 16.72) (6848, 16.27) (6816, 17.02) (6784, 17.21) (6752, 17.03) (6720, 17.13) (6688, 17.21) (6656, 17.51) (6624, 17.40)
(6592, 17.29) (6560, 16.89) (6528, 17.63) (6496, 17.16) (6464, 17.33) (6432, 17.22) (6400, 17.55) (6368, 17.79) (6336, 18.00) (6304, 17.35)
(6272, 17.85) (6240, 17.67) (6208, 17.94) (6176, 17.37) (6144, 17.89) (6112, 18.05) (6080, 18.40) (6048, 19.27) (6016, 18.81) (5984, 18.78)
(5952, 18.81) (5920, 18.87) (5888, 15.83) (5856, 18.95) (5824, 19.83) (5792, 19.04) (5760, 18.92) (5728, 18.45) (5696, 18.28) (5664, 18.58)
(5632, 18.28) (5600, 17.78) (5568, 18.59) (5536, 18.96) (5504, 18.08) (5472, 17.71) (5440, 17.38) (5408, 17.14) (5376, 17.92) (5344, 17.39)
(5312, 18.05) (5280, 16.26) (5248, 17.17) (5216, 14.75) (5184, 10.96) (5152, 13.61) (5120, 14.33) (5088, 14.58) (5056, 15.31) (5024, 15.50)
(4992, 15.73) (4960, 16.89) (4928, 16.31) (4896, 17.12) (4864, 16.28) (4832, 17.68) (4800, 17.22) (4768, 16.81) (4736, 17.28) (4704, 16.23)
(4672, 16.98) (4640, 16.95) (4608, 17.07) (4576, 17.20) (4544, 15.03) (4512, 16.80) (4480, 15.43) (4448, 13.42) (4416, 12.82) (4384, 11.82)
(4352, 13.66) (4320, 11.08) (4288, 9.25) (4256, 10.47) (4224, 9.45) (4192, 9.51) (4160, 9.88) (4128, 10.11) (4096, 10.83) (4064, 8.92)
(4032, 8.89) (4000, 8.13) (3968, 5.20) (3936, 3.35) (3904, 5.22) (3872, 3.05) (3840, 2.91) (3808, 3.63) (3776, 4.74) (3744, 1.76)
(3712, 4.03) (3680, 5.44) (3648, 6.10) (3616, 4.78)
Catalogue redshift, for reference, 0.00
